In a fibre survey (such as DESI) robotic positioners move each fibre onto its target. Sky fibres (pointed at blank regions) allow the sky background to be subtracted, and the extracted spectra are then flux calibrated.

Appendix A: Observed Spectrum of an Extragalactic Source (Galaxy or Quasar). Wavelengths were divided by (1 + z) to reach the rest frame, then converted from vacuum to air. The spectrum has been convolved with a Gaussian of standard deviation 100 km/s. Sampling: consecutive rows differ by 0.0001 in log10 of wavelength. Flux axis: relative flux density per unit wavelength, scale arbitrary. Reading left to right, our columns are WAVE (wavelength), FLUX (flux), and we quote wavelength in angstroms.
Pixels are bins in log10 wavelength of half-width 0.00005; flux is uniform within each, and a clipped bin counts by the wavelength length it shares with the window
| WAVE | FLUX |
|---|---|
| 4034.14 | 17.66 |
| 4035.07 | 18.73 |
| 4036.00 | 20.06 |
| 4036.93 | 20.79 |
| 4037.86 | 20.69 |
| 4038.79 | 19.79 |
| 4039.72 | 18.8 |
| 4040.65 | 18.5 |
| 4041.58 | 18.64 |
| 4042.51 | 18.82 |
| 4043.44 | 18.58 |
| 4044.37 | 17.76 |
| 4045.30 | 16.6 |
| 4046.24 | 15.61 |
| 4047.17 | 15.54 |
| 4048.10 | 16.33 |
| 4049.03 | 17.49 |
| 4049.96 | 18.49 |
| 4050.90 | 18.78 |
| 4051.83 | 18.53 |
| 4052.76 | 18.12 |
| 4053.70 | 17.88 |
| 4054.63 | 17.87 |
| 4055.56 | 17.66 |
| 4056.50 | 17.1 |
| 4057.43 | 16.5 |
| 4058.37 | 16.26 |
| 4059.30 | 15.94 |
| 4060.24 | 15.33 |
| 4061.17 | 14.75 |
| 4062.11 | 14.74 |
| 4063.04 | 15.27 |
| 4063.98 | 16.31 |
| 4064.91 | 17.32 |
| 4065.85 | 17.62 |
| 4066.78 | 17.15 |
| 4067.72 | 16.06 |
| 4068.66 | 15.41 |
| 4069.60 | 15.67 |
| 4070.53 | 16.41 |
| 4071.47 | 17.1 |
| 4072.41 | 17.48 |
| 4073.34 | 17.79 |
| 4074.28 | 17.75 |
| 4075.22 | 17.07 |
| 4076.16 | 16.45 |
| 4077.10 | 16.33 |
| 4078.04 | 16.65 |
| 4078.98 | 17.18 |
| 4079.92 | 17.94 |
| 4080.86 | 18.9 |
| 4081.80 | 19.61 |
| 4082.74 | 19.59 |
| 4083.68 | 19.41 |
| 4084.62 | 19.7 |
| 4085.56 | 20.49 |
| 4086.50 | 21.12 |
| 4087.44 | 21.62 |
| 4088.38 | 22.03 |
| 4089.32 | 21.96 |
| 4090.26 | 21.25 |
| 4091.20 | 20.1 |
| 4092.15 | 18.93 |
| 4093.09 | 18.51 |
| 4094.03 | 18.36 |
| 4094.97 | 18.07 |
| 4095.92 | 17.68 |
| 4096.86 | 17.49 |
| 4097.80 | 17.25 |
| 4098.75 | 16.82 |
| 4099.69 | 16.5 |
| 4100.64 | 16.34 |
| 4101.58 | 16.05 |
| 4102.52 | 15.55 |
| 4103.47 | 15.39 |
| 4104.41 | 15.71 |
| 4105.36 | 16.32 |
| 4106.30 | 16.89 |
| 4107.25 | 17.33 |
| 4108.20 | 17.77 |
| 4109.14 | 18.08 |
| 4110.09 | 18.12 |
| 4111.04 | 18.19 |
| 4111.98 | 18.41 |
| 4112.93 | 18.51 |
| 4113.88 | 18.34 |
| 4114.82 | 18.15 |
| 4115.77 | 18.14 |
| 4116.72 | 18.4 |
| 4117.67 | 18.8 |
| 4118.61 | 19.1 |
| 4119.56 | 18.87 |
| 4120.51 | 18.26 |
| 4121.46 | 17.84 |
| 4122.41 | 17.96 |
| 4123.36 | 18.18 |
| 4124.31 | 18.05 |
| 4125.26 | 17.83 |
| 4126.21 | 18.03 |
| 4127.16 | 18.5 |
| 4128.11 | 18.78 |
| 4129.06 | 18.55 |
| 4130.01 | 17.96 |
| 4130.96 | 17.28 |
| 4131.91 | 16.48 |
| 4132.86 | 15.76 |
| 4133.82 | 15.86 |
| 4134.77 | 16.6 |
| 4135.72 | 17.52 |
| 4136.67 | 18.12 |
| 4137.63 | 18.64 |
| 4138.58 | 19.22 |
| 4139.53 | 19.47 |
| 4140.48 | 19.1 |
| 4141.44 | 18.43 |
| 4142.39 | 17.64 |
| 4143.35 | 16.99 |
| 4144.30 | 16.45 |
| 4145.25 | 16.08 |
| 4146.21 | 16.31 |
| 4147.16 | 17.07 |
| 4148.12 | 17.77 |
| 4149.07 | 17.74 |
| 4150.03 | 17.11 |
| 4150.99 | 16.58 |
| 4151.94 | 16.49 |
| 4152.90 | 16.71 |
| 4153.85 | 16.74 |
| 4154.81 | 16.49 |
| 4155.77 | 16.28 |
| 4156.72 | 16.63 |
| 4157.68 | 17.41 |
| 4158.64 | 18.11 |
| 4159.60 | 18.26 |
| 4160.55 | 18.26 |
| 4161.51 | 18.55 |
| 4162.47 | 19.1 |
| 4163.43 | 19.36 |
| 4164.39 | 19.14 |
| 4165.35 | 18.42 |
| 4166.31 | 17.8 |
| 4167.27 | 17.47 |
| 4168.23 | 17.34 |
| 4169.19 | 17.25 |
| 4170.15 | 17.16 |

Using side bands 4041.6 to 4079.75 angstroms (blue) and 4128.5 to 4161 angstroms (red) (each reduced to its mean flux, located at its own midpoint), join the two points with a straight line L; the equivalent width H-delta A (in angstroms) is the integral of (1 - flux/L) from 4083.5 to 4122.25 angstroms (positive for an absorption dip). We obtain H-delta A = -2.7 angstroms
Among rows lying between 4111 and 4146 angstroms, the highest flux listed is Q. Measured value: 19.47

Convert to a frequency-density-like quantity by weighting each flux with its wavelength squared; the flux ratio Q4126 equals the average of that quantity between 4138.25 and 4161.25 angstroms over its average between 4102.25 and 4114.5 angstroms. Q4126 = 1.0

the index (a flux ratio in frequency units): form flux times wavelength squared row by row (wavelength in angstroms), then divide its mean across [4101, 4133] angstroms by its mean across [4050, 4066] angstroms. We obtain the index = 1.1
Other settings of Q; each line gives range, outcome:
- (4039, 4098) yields 22.03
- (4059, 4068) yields 17.62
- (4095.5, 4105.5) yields 17.68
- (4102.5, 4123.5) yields 19.1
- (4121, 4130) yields 18.78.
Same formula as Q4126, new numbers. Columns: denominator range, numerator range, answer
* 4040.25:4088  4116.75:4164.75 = 1.05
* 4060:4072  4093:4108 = 1.06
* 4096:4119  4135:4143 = 1.07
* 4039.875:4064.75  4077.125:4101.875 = 1.12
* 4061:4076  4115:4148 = 1.11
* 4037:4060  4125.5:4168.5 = 1.04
